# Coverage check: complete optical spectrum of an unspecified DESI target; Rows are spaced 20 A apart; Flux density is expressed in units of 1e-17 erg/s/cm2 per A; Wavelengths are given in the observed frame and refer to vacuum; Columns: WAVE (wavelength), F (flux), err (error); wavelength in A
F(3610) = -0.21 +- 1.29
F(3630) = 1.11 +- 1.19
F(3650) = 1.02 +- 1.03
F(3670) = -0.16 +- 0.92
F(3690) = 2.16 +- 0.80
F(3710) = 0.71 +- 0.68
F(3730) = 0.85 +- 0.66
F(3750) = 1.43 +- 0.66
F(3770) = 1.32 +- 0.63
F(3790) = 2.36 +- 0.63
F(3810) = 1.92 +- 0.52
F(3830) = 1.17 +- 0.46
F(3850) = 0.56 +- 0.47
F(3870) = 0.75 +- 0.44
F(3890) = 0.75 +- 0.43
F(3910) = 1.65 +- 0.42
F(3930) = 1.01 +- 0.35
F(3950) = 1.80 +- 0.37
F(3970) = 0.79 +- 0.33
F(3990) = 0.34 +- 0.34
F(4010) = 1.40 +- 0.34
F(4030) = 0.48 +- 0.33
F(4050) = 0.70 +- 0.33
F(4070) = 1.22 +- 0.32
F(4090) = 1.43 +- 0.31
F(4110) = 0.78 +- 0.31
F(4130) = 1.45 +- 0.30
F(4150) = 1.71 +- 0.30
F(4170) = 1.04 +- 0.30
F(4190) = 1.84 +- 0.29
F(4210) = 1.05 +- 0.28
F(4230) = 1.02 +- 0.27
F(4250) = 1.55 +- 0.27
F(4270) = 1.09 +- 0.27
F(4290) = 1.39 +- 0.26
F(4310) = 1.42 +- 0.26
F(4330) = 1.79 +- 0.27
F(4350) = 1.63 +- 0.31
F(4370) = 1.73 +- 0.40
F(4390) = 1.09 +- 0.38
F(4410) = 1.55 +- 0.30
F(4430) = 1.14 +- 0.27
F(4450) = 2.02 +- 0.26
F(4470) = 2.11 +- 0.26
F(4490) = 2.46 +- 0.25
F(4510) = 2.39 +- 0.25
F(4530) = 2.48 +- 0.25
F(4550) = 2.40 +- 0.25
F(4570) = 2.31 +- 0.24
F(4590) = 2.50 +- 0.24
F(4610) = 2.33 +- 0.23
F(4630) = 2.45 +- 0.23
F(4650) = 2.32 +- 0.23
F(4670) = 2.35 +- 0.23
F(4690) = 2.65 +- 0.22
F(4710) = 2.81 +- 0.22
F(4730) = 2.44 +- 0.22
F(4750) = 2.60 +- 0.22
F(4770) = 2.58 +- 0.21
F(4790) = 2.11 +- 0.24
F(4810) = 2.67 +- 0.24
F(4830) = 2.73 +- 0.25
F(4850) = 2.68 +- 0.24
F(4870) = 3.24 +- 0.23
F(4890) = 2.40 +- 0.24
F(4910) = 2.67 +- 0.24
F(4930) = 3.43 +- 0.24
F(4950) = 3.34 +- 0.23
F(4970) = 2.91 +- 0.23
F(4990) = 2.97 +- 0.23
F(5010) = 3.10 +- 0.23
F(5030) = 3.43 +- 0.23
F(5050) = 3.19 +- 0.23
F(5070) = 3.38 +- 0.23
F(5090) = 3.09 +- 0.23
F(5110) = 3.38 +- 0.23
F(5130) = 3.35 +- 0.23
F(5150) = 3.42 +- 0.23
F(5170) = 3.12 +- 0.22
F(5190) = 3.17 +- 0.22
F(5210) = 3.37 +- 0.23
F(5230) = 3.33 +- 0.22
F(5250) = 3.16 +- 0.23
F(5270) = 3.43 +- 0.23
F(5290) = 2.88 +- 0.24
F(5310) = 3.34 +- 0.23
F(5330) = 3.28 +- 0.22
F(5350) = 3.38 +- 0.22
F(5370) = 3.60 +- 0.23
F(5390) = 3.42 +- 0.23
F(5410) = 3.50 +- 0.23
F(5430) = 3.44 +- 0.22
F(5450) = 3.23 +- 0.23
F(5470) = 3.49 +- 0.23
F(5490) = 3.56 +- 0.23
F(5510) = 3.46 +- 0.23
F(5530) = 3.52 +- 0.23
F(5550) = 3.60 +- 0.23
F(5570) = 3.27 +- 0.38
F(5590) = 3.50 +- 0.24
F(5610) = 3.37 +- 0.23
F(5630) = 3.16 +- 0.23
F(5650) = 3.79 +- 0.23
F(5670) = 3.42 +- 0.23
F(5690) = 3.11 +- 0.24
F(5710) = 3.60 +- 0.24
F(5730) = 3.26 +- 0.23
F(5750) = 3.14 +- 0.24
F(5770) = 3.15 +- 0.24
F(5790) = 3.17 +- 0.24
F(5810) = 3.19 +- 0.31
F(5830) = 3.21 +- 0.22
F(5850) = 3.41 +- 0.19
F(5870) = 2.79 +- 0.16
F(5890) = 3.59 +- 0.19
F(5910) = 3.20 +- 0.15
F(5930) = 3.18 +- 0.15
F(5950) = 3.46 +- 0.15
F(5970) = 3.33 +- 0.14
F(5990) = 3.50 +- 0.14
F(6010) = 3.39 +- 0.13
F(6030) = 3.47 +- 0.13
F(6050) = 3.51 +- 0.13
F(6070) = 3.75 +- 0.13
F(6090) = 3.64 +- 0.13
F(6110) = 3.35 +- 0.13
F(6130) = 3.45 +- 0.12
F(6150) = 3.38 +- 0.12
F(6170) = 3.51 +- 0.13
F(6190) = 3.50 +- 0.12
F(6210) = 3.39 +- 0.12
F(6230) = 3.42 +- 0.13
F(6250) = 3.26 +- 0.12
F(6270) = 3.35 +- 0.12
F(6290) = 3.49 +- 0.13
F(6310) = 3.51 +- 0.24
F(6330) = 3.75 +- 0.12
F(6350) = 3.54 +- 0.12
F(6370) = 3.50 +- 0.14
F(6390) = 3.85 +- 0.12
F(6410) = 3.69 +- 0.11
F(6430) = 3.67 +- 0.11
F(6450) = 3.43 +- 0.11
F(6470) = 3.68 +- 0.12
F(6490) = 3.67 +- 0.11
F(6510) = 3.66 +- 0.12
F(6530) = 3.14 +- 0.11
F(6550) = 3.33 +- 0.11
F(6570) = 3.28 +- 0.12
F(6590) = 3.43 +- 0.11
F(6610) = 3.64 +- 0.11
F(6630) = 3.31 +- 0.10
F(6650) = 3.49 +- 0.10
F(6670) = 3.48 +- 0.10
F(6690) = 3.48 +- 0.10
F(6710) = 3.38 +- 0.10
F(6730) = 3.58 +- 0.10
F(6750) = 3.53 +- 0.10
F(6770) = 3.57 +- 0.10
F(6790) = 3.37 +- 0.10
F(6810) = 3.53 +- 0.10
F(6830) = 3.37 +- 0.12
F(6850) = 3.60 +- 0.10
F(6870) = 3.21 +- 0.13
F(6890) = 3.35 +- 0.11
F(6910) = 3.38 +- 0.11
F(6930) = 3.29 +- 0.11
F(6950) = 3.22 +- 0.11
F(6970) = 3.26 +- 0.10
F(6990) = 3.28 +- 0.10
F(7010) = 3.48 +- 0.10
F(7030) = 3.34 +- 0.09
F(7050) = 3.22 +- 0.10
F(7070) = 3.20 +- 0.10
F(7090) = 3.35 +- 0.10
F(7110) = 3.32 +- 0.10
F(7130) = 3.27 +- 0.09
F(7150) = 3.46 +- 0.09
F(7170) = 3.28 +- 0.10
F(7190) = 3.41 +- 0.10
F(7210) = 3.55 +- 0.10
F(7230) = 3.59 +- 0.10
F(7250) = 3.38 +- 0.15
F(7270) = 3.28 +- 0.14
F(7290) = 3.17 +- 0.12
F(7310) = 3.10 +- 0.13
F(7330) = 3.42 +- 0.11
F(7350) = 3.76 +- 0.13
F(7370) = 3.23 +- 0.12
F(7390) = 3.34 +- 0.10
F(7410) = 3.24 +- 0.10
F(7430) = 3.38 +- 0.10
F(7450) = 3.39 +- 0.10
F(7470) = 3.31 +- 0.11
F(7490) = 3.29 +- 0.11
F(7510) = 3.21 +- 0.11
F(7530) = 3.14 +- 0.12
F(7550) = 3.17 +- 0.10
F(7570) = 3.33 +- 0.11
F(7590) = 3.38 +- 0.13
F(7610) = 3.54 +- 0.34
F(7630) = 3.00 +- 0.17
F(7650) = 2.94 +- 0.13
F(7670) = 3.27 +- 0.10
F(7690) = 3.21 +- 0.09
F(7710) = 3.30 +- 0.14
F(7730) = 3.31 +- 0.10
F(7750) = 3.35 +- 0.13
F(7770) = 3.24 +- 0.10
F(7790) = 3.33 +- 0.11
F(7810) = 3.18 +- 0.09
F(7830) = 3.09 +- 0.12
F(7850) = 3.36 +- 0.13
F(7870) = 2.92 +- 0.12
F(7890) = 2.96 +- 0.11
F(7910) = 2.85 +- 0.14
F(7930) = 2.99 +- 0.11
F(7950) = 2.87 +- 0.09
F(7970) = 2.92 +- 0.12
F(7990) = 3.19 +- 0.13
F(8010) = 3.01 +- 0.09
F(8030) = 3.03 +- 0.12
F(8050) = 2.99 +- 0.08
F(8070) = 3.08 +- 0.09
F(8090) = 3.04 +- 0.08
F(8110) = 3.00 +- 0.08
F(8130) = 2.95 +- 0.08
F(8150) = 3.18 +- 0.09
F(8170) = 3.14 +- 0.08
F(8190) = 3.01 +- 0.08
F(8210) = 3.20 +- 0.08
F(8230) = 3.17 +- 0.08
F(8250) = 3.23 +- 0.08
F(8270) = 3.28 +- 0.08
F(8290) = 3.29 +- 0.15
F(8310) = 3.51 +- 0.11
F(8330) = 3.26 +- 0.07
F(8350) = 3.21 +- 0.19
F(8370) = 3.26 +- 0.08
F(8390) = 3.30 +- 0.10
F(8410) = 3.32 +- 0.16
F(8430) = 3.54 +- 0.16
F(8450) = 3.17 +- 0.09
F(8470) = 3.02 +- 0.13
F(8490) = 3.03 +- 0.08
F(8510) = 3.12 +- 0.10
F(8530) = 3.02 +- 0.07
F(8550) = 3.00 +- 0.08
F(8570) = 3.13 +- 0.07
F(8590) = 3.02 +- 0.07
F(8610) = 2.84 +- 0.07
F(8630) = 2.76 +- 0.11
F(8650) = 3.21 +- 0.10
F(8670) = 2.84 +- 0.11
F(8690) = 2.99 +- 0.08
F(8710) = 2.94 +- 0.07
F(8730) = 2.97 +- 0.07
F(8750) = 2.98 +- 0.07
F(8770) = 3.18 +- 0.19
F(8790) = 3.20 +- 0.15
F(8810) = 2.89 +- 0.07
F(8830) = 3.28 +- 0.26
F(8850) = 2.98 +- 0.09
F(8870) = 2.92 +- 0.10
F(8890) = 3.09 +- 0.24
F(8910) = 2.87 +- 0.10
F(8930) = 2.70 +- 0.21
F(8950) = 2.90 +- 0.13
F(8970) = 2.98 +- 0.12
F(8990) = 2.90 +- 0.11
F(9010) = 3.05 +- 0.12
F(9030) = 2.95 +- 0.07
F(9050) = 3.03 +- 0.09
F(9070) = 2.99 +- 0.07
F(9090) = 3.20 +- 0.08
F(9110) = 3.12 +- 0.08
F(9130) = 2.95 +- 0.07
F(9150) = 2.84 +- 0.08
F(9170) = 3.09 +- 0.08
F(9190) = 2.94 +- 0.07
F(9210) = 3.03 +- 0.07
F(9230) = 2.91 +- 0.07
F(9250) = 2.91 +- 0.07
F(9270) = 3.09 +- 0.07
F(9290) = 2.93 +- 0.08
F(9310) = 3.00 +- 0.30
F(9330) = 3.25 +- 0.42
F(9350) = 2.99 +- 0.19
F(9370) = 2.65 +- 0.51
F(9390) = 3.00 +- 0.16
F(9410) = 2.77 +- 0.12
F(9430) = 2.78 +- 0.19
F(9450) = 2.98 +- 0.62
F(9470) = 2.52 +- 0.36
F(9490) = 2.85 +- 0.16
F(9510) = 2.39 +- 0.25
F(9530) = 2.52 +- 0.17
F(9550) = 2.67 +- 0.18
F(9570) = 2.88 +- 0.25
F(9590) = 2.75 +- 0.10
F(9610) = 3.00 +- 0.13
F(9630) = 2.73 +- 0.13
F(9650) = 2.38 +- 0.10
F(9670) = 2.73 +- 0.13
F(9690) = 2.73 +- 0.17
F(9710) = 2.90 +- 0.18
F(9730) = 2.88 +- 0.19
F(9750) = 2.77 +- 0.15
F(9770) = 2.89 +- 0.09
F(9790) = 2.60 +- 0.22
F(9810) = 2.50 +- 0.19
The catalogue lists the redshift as 0.114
